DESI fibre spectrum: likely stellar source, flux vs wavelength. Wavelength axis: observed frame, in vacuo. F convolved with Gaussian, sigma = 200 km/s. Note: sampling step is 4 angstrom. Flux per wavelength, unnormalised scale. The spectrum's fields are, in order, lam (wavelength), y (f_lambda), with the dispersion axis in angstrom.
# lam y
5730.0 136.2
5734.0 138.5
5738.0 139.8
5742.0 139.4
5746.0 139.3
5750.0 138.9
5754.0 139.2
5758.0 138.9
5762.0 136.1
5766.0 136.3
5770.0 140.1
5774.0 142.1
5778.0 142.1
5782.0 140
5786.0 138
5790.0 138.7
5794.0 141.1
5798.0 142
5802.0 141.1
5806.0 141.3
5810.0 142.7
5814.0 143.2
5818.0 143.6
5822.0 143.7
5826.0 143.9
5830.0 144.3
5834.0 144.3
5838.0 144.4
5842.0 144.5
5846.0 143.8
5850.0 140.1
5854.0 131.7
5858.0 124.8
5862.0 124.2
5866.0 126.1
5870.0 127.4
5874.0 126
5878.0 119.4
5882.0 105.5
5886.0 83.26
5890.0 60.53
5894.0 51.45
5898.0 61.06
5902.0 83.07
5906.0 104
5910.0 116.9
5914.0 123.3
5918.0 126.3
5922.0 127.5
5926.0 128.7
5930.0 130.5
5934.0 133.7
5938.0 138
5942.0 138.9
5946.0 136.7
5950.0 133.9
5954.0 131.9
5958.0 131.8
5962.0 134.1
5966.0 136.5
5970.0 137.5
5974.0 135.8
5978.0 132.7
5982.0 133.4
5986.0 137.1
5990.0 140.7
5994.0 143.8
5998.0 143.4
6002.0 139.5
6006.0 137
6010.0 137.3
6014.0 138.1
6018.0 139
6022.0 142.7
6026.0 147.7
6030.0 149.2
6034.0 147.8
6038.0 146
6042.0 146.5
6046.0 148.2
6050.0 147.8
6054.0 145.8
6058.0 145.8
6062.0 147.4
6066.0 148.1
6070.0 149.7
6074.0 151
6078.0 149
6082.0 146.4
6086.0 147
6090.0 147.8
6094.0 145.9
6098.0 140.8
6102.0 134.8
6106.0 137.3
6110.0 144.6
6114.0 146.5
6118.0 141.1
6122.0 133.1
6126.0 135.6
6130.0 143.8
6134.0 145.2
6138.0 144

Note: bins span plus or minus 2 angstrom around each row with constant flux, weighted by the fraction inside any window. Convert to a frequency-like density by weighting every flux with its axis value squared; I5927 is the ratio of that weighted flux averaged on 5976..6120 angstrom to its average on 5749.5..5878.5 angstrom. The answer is 1.1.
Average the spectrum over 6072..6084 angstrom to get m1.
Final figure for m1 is 149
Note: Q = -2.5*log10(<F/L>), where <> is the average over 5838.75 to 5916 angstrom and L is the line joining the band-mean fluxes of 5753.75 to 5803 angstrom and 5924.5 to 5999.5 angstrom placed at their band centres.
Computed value 0.23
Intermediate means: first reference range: 140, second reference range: 136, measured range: 111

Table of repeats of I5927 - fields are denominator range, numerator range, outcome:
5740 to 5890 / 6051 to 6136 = 1.18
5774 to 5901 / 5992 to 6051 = 1.20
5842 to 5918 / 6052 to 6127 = 1.41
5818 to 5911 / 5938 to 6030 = 1.22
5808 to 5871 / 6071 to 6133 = 1.13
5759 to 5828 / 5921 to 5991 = 1.01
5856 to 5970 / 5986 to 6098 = 1.29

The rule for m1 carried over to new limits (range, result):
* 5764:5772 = 138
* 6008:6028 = 141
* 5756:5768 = 137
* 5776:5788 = 140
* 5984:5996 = 141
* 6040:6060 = 147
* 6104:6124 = 141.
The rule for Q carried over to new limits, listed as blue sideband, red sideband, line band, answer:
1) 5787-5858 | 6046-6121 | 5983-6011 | 0.03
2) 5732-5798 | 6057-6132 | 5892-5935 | 0.30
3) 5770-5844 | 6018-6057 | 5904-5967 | 0.12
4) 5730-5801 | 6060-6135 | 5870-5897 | 0.46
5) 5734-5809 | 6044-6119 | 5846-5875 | 0.09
